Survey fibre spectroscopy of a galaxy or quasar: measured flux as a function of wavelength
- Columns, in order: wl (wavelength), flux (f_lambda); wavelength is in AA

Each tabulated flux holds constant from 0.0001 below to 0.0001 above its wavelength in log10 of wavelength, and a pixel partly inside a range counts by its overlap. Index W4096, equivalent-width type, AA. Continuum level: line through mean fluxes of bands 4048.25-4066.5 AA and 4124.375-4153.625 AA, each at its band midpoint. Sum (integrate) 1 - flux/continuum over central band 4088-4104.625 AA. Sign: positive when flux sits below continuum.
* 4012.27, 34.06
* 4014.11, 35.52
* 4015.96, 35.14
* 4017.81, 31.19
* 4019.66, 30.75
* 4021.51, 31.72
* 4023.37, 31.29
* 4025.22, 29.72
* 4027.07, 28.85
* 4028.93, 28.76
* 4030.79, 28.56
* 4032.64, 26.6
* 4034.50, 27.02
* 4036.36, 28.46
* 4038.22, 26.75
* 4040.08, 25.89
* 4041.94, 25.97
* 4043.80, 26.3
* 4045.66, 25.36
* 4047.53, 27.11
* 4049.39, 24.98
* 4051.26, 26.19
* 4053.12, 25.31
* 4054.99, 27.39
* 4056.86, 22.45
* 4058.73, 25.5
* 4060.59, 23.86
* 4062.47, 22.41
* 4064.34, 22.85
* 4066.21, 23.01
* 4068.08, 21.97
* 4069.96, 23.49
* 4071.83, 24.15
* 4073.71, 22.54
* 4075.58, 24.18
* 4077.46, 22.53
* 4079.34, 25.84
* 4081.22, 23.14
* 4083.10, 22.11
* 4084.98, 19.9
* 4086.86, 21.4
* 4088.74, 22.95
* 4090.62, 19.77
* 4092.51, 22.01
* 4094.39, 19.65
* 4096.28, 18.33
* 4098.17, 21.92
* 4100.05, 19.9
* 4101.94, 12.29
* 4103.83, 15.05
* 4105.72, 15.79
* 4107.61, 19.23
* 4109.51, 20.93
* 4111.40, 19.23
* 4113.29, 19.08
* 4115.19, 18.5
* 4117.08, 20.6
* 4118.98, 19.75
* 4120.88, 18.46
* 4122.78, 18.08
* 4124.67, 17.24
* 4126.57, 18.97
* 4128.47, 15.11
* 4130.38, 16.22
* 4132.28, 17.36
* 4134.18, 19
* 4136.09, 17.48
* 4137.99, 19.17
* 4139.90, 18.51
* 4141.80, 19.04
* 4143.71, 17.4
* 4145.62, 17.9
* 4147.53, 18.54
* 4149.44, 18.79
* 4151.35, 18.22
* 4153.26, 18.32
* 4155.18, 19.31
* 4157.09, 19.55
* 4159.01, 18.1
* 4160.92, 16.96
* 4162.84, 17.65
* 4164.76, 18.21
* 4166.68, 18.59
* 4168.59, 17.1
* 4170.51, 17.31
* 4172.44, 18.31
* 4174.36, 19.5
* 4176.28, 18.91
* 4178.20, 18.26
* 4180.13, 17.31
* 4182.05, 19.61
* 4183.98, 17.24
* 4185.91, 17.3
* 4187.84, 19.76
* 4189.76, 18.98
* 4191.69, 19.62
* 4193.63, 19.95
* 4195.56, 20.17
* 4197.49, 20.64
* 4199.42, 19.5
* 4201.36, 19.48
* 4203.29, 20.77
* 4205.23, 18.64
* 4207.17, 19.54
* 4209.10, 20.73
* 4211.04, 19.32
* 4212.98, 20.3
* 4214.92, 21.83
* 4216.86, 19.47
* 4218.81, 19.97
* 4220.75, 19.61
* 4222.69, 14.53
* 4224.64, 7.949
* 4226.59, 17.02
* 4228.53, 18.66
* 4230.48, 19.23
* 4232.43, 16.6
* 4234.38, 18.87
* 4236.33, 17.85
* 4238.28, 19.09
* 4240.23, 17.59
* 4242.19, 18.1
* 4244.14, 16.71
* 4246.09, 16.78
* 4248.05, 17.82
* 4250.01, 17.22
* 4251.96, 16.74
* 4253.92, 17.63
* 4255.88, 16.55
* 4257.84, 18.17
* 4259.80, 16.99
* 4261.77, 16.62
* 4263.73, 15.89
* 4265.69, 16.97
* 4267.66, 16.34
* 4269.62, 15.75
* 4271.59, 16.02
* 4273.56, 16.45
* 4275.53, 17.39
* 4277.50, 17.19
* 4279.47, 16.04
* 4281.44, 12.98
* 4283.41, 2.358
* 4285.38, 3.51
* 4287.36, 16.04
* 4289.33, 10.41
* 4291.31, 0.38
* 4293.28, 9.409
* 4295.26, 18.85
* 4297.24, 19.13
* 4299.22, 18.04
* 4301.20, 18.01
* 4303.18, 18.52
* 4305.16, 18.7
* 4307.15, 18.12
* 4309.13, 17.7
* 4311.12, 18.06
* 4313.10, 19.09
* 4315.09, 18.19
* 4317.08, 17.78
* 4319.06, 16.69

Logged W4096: 1.8 AA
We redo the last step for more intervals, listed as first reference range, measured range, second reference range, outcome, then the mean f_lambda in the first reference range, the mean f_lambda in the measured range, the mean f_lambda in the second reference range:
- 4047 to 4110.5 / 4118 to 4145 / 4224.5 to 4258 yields 3.3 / 22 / 18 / 17.4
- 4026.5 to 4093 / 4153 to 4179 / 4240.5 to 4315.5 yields 2.5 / 24.6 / 18.3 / 15.7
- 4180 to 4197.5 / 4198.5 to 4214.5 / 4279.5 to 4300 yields -2.0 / 19.1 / 19.9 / 11.3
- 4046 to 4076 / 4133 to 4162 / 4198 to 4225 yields 3.8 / 24.2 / 18.4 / 19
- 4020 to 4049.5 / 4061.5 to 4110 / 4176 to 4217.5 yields 8.1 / 27.8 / 21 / 19.4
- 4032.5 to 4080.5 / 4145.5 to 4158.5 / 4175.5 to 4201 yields 1.2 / 24.9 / 18.7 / 19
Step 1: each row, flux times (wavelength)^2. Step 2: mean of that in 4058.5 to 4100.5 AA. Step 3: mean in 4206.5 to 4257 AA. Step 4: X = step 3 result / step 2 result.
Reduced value 0.86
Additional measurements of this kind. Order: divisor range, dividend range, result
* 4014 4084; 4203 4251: 0.75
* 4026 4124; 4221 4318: 0.77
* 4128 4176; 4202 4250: 1.04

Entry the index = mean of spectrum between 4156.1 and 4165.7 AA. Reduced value 18.1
